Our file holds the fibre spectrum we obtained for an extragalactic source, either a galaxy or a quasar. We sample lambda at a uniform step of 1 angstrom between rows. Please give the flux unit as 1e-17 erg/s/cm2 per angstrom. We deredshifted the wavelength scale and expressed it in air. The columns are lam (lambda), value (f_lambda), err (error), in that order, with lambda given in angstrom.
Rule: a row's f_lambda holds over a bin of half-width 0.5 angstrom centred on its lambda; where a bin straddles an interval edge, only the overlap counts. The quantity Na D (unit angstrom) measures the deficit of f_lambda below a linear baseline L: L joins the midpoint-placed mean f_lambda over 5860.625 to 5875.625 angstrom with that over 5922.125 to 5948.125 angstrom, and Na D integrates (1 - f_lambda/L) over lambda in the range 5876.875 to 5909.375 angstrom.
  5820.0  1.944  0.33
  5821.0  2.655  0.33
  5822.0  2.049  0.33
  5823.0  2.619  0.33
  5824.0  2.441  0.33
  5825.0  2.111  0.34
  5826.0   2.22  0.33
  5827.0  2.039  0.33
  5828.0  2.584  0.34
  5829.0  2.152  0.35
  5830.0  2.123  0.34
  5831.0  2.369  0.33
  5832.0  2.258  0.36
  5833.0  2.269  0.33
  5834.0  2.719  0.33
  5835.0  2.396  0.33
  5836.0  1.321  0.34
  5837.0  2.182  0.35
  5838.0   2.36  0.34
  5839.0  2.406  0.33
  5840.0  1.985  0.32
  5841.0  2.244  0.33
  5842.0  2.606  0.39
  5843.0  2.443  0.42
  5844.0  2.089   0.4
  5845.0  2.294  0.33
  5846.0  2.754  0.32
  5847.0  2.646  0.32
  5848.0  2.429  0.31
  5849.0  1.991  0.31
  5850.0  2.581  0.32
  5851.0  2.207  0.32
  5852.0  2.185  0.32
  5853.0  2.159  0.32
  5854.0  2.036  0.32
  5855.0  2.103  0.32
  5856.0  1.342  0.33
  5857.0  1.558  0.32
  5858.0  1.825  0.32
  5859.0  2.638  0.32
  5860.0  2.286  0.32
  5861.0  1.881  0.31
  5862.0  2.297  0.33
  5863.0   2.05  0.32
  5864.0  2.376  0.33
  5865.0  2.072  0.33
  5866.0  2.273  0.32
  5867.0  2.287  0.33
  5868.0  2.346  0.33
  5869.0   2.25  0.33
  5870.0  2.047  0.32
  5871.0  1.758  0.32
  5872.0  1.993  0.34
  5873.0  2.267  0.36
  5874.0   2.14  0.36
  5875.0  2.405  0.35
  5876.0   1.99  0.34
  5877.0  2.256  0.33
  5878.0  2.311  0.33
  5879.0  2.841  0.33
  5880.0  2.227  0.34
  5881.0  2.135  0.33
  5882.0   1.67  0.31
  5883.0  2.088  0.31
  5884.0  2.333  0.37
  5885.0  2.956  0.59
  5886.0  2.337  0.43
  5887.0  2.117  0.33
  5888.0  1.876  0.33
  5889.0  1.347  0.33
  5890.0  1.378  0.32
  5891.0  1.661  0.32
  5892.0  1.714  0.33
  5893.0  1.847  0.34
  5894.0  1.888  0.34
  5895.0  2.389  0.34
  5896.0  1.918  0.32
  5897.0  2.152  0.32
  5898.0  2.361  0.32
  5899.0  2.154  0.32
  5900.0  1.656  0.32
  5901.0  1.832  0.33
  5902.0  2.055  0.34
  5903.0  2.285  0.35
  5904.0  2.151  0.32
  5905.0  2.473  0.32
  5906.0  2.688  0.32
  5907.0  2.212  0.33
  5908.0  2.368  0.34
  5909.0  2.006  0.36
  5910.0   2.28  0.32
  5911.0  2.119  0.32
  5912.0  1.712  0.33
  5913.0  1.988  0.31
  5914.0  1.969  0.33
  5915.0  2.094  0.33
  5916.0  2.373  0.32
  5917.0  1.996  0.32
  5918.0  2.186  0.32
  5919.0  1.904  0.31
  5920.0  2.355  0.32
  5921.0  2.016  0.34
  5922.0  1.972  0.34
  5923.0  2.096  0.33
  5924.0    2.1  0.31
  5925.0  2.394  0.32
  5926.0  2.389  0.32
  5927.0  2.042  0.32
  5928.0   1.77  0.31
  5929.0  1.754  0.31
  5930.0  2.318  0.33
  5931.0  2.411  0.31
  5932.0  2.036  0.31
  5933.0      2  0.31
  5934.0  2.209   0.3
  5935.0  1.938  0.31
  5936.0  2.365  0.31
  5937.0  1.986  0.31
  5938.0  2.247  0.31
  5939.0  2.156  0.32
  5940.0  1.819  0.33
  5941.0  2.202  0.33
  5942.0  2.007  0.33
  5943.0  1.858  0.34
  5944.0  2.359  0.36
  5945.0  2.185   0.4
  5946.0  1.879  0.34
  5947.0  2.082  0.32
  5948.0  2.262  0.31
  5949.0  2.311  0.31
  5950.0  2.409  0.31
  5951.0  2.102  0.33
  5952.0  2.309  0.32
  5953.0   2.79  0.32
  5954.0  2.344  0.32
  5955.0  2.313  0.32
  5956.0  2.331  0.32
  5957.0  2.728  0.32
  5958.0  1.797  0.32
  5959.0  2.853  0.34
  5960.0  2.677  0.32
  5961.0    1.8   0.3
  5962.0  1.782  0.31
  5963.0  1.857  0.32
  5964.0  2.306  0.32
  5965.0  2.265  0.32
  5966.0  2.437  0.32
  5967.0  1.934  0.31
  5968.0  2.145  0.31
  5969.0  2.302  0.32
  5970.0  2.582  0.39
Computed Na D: 0.5 angstrom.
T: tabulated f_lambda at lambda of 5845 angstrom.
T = 2.294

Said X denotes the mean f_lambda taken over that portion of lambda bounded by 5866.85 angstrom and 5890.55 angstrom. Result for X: 2.14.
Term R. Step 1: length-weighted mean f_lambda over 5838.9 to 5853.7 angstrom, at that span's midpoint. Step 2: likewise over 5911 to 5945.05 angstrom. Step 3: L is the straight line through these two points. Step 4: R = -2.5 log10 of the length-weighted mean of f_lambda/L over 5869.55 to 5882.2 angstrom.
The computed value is 0.037 mag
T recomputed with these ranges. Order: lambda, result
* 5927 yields 2.042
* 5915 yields 2.094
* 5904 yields 2.151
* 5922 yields 1.972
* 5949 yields 2.311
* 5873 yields 2.267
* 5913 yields 1.988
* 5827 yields 2.039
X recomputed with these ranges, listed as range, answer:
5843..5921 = 2.13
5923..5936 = 2.12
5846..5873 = 2.15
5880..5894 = 1.97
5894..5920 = 2.13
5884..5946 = 2.09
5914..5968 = 2.17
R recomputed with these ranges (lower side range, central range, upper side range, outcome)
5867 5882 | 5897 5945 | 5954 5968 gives 0.05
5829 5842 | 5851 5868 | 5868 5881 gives 0.06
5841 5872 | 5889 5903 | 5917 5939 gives 0.13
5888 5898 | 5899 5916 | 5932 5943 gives -0.11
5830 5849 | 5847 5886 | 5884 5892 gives -0.04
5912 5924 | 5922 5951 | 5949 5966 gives 0.03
